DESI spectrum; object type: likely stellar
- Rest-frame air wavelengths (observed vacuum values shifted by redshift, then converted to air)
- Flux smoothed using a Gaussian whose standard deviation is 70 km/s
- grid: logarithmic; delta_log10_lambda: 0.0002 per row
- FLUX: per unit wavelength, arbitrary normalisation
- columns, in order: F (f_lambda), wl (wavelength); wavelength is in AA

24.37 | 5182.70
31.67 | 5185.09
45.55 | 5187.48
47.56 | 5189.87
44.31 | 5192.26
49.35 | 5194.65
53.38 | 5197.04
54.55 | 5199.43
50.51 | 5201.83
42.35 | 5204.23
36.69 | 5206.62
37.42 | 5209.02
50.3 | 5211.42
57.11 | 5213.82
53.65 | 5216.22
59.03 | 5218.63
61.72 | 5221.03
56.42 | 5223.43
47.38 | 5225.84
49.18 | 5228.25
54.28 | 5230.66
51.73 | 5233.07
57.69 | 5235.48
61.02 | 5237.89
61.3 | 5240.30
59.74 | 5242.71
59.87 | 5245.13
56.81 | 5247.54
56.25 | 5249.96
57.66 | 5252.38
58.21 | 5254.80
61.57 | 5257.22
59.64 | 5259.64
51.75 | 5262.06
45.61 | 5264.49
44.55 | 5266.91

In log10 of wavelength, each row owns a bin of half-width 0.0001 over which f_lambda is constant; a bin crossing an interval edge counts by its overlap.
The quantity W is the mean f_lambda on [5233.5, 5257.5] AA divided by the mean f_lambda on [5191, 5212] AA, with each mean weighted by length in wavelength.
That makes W 1.3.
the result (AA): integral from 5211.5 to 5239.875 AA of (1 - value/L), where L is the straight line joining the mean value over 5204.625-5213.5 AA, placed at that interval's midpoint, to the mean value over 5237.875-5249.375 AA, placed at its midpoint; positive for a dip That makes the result -2.60 AA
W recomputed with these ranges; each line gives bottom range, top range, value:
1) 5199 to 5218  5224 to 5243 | 1.15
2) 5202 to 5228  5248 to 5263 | 1.15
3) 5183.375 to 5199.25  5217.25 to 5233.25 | 1.20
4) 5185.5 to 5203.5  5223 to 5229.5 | 1.04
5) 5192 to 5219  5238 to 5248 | 1.22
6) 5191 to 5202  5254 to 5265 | 1.11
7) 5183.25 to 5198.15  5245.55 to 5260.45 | 1.32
